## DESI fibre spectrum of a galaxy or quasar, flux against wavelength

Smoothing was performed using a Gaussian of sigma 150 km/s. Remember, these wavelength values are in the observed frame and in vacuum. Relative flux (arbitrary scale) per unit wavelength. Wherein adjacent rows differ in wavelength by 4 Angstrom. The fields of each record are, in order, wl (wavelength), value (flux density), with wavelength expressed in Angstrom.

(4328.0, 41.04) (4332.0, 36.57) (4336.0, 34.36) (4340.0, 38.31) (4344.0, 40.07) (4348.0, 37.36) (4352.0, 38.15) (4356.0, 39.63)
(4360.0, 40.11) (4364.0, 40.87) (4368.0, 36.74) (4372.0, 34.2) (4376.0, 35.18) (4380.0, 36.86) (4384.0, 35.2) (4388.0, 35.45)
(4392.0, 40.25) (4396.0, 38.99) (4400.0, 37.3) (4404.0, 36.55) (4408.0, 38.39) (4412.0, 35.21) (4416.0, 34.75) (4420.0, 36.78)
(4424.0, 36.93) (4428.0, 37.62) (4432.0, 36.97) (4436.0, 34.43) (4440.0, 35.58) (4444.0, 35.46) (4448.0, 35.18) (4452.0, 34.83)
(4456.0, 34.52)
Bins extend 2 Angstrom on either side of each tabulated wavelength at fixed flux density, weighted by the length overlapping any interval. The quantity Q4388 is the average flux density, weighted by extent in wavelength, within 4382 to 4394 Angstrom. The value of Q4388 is 37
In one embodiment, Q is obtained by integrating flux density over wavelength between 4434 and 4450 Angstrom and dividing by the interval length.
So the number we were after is 35.2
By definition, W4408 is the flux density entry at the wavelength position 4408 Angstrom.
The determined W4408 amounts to 38.39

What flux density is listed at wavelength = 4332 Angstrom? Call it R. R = 36.57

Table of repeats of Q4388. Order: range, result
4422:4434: 37.2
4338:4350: 38.6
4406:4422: 36.3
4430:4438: 35.7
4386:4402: 38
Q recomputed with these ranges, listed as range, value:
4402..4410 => 37.5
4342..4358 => 38.8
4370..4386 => 35.4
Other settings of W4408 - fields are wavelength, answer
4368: 36.74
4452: 34.83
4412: 35.21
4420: 36.78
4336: 34.36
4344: 40.07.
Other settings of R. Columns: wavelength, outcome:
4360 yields 40.11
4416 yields 34.75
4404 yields 36.55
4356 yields 39.63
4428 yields 37.62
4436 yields 34.43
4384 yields 35.2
